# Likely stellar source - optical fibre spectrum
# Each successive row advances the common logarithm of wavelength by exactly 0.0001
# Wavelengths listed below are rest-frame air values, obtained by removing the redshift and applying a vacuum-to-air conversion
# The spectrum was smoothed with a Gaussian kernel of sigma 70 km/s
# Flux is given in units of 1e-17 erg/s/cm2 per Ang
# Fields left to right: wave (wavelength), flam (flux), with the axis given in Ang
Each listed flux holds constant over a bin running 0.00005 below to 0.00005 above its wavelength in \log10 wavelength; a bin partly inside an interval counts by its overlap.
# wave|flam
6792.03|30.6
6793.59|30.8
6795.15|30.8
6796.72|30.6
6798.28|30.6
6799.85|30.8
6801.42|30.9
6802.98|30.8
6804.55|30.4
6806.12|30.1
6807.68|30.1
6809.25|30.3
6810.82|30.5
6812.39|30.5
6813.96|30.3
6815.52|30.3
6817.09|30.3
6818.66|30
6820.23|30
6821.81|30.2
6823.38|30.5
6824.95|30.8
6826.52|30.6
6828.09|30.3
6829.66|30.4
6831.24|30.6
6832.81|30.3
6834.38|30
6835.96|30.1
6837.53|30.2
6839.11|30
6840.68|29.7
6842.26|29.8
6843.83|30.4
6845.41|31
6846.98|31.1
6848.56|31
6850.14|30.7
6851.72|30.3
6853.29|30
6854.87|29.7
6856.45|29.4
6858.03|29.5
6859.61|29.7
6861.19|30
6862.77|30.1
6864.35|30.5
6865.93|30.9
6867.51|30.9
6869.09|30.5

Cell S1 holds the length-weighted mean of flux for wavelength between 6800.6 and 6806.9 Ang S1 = 30.5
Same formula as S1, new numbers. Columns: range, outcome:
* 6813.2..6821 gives 30.2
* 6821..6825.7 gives 30.4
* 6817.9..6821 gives 30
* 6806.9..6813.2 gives 30.3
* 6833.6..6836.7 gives 30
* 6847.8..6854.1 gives 30.5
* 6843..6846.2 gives 30.8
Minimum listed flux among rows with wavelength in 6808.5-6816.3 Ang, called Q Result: 30.3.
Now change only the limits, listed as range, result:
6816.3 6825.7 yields 30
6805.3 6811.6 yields 30.1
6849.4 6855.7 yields 29.7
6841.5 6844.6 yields 29.8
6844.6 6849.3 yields 31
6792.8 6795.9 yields 30.8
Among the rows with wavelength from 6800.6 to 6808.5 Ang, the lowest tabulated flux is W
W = 30.1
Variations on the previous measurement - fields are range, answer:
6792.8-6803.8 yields 30.6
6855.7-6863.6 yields 29.4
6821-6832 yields 30.2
